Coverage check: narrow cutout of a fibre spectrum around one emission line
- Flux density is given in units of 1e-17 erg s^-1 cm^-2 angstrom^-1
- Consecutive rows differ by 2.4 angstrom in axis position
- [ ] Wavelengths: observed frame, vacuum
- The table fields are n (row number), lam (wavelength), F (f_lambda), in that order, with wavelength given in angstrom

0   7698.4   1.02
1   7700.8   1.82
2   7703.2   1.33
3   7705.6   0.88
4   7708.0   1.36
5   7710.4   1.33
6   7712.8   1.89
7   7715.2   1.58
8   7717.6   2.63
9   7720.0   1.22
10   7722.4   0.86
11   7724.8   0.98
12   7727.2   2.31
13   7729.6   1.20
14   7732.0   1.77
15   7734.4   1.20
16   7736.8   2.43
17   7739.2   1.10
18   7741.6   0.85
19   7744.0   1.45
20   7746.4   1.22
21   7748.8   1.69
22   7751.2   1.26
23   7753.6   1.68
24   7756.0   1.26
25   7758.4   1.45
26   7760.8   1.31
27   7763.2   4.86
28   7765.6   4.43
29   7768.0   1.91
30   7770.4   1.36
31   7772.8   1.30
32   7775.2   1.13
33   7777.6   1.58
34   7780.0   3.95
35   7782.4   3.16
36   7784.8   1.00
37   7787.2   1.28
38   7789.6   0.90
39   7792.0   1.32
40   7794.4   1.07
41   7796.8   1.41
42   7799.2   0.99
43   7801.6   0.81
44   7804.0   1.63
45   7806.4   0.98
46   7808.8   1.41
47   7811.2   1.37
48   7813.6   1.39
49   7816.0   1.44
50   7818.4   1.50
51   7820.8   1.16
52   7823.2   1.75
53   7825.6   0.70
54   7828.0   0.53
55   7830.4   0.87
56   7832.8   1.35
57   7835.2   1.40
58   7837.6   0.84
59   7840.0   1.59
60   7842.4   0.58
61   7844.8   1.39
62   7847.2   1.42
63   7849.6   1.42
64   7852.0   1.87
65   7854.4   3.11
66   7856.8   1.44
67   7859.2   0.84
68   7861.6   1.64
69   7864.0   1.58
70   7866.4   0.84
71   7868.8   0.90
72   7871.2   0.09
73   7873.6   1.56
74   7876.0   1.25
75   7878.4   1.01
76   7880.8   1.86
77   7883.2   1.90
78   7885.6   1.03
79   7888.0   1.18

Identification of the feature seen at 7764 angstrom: [S II]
